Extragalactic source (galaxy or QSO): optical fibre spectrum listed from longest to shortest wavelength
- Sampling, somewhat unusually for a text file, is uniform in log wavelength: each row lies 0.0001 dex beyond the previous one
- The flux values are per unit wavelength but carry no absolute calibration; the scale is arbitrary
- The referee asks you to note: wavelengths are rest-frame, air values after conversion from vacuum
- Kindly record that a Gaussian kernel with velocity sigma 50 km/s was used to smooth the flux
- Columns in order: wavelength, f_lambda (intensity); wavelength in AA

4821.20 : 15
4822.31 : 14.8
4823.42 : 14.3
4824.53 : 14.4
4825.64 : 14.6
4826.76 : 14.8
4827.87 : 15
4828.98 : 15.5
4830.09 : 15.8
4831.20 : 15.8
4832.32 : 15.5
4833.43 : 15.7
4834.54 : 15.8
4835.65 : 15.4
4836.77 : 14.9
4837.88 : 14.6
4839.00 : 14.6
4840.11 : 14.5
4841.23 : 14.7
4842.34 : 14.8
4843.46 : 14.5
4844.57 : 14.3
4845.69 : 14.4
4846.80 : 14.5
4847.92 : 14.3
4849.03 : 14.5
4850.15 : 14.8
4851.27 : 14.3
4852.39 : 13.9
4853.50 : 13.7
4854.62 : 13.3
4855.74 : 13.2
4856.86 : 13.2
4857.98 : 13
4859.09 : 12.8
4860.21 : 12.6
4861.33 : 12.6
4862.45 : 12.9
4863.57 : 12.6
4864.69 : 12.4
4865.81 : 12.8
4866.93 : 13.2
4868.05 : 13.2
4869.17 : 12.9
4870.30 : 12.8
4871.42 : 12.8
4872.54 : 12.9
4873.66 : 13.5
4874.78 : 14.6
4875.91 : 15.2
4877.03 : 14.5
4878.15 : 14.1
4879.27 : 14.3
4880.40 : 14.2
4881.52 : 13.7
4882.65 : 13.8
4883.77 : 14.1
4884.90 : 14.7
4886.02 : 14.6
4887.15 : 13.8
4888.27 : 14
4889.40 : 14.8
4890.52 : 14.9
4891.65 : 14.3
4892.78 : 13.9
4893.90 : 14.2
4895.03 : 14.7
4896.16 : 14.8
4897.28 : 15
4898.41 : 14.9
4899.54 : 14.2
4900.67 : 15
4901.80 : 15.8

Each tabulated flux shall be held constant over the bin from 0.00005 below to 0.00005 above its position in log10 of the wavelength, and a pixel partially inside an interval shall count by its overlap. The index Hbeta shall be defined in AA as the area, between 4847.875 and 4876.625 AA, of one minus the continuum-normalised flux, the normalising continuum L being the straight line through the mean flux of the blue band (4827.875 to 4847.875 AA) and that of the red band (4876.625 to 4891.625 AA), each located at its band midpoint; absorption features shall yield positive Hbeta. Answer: 2.4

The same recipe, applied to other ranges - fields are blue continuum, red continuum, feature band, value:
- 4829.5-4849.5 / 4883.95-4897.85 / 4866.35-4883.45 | 1.04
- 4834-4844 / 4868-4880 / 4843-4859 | 0.58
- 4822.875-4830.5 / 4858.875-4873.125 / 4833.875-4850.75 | -0.78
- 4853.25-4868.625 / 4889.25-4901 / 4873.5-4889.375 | -0.37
